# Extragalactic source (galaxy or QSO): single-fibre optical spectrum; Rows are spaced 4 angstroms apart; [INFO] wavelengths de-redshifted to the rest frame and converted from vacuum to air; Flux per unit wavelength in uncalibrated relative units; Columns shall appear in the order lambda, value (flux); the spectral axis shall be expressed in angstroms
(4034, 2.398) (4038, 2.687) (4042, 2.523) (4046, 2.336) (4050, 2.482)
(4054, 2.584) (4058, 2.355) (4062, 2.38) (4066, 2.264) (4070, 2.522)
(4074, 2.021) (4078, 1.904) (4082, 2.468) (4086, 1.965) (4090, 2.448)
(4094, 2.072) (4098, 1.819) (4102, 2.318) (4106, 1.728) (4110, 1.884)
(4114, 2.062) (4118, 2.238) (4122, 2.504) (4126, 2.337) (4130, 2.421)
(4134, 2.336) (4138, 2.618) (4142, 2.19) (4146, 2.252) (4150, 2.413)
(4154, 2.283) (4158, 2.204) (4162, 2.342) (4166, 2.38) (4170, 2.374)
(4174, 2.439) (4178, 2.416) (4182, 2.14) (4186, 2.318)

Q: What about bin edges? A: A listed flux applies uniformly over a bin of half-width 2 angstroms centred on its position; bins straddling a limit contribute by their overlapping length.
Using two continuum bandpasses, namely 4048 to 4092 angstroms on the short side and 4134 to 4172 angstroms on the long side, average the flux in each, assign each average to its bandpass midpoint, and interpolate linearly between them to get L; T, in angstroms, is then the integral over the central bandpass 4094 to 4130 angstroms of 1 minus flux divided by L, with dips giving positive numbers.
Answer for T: 3.1 angstroms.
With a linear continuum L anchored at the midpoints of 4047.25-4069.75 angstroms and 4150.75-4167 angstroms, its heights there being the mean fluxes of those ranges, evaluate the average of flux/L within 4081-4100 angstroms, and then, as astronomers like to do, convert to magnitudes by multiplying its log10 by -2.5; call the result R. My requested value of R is 0.12 mag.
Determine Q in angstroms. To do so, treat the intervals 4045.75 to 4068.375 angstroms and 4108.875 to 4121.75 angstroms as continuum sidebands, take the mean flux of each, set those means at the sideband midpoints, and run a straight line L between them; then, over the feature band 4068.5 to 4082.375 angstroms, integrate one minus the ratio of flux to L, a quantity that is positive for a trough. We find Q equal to 0.8 angstroms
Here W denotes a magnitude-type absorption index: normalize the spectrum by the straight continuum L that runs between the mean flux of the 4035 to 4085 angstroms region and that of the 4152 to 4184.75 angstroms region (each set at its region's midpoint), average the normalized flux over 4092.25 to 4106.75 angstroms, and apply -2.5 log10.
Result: 0.17 mag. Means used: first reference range 2.37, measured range 2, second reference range 2.32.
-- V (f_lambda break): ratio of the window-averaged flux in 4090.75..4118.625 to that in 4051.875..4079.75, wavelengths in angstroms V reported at 0.88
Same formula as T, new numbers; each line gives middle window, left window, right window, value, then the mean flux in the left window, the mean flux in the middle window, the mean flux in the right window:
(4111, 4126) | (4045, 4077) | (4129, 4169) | 0.6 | 2.35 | 2.25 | 2.34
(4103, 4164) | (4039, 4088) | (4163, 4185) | 2.2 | 2.32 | 2.26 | 2.35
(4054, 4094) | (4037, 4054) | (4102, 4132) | 1.9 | 2.51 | 2.27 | 2.18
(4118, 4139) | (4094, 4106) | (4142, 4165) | -2.5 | 2.01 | 2.42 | 2.29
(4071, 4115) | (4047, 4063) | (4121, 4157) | 6.2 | 2.45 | 2.07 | 2.36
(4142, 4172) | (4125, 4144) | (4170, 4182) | 0.8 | 2.38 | 2.31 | 2.37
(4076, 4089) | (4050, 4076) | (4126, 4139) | 1.3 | 2.36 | 2.14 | 2.43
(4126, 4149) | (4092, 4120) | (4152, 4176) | -1.8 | 2.02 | 2.36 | 2.34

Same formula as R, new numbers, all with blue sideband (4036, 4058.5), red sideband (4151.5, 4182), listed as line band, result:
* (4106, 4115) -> 0.255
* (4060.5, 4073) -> 0.052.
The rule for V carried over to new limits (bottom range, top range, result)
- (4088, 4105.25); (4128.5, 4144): 1.12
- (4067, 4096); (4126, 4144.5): 1.08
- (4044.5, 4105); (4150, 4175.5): 1.04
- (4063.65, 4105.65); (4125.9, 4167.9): 1.08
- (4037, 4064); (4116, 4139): 0.97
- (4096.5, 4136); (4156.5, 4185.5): 1.07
